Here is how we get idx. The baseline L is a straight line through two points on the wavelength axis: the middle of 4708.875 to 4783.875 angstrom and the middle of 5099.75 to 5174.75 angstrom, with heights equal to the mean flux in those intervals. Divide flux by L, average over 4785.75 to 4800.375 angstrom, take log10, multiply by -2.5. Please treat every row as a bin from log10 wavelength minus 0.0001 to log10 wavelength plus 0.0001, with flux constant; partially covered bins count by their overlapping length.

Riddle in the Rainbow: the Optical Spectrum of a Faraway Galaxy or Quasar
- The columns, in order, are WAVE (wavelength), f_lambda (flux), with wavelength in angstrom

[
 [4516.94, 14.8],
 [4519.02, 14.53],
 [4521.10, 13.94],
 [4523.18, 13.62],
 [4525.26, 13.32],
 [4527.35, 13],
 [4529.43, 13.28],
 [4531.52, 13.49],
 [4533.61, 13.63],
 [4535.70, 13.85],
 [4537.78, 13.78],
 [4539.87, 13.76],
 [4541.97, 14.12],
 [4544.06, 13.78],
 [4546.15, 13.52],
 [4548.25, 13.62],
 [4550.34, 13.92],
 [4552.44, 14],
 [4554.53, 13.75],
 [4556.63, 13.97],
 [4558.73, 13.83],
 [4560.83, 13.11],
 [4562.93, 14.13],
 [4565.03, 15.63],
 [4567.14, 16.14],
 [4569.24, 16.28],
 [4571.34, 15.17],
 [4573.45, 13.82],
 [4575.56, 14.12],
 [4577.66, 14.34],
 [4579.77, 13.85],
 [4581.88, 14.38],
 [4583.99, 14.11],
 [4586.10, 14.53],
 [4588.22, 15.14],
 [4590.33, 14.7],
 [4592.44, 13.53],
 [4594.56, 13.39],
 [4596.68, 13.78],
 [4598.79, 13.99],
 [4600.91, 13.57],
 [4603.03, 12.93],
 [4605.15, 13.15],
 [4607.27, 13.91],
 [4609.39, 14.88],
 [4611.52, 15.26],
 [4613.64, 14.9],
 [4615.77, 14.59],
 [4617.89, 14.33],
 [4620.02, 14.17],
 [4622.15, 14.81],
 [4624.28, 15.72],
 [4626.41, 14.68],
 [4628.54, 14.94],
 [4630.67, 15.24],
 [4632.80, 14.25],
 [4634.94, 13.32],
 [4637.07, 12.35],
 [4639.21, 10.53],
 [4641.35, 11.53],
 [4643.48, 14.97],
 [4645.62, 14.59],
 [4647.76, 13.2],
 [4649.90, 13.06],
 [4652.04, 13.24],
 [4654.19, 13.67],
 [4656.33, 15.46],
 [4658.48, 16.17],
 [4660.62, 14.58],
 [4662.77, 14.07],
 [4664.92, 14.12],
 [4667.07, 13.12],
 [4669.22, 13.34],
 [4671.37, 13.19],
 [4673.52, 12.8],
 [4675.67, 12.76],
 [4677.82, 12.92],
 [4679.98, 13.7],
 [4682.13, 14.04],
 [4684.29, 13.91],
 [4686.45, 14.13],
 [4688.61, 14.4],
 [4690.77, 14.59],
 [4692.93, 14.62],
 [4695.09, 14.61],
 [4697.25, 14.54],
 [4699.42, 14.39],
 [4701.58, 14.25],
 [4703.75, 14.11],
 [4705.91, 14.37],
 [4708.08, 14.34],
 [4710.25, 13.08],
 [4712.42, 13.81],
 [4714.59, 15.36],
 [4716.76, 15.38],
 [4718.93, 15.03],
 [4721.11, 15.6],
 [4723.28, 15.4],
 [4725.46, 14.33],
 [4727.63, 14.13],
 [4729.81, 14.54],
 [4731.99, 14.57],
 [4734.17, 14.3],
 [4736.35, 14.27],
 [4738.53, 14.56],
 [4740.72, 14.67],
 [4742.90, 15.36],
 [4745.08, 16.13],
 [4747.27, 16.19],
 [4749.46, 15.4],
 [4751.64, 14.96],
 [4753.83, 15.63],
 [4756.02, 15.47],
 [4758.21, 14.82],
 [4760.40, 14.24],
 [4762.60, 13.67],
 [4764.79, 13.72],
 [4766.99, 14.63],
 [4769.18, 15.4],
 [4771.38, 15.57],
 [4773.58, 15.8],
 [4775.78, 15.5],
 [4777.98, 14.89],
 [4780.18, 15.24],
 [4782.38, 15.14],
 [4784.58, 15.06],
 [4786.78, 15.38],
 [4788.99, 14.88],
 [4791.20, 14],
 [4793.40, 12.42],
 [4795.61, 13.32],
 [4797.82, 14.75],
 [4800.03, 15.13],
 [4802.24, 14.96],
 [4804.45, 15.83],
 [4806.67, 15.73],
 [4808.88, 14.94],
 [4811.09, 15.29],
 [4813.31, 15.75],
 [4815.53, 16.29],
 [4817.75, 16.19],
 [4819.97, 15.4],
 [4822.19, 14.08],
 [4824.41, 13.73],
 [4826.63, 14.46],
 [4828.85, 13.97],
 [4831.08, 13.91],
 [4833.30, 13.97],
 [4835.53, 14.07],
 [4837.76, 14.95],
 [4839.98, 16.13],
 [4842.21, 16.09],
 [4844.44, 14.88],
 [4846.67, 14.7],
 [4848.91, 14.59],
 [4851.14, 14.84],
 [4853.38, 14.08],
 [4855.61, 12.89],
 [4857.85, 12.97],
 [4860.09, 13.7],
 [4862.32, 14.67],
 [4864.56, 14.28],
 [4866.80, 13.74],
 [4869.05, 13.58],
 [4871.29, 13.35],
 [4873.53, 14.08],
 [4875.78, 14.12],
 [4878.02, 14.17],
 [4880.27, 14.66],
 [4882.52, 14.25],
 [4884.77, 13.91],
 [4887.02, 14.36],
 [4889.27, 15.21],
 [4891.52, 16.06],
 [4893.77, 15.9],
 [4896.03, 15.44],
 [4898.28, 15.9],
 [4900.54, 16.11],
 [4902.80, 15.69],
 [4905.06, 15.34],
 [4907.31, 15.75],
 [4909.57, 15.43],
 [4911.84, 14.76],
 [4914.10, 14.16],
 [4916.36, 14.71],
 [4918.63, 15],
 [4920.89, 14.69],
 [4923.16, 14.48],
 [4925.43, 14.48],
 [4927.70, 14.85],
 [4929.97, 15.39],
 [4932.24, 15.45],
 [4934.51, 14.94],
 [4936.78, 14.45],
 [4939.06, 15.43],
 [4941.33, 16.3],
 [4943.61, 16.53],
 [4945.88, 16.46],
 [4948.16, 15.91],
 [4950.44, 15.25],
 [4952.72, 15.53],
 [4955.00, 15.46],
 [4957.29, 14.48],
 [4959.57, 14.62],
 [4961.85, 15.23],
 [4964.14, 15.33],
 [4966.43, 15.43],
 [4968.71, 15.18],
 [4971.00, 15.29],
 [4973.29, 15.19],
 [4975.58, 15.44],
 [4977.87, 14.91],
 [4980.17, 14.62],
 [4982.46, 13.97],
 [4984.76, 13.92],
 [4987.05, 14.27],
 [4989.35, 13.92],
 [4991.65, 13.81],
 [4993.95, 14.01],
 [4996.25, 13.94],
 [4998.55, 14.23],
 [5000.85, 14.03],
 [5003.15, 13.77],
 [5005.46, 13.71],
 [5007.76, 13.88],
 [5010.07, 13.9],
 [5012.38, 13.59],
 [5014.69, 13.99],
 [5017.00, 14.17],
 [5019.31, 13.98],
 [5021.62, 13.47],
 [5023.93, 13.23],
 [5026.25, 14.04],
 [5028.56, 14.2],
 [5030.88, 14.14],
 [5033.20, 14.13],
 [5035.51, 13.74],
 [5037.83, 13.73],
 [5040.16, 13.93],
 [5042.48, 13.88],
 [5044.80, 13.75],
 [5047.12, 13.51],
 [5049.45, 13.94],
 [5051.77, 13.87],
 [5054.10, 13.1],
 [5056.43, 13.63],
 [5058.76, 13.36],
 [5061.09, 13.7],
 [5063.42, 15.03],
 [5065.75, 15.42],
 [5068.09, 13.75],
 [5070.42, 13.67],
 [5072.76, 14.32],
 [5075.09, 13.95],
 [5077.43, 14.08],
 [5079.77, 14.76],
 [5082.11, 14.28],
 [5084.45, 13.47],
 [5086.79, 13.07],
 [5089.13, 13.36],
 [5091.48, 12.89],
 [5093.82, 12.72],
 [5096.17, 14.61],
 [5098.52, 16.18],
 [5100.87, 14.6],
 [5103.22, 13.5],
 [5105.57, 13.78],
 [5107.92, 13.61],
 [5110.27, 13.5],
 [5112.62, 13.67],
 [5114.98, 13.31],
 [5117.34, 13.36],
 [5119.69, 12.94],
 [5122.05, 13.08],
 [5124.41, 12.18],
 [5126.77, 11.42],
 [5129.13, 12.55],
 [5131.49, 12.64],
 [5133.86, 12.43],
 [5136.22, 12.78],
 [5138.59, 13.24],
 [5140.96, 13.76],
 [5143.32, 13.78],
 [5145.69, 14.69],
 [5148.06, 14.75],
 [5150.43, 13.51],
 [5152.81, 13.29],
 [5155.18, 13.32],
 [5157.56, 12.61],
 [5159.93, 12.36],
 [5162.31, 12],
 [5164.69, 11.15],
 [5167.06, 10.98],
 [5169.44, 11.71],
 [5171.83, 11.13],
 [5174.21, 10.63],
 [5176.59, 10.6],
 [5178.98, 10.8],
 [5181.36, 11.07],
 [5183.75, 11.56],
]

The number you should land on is 0.03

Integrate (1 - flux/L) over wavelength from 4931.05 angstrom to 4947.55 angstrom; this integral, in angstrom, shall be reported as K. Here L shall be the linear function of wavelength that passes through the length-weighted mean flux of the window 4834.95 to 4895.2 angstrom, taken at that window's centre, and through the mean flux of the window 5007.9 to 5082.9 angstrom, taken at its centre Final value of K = -1.64 angstrom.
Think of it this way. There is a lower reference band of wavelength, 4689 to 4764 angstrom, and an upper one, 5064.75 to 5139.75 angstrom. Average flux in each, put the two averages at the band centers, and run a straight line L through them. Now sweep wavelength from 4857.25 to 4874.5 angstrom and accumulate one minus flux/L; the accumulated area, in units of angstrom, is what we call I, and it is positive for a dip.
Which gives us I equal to 0.6 angstrom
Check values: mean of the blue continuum 14.7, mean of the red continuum 13.5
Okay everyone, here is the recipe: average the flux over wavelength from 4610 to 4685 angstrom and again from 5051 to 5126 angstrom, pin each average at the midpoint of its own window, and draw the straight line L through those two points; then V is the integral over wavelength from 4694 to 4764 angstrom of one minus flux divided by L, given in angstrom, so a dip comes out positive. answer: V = -4.18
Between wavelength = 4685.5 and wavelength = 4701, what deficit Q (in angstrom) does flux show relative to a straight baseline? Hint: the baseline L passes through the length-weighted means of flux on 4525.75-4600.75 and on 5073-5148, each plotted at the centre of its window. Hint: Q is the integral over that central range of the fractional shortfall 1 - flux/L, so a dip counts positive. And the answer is -0.6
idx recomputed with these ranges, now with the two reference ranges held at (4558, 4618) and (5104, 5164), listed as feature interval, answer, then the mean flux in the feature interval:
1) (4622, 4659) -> 0.022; 13.9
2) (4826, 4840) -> -0.045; 14.4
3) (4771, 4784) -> -0.106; 15.3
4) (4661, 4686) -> 0.051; 13.5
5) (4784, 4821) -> -0.087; 15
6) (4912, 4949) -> -0.122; 15.2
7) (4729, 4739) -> -0.033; 14.4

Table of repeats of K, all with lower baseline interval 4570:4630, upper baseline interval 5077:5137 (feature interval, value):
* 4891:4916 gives -3.1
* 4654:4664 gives -0.5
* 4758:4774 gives -0.7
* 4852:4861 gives 0.3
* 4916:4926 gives -0.7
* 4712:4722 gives -0.7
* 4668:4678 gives 0.8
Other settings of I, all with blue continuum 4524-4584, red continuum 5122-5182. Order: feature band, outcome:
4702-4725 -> -1.71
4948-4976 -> -4.99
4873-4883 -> -0.84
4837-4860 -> -2.30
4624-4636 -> -0.67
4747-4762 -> -1.82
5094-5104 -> -1.61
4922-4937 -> -2.16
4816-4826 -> -1.20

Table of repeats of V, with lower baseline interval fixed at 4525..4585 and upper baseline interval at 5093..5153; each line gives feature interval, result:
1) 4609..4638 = -1.1 angstrom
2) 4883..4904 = -2.5 angstrom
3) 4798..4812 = -1.5 angstrom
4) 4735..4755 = -2.0 angstrom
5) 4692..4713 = -0.5 angstrom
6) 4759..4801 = -2.6 angstrom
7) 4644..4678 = 0.4 angstrom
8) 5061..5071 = -0.7 angstrom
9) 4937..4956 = -3.0 angstrom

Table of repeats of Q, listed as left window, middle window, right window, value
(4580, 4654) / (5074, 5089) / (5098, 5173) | -0.9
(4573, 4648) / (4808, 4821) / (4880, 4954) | -0.7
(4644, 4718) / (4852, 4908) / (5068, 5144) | -3.1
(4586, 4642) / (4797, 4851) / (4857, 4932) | -1.7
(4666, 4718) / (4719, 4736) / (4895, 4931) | -0.6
